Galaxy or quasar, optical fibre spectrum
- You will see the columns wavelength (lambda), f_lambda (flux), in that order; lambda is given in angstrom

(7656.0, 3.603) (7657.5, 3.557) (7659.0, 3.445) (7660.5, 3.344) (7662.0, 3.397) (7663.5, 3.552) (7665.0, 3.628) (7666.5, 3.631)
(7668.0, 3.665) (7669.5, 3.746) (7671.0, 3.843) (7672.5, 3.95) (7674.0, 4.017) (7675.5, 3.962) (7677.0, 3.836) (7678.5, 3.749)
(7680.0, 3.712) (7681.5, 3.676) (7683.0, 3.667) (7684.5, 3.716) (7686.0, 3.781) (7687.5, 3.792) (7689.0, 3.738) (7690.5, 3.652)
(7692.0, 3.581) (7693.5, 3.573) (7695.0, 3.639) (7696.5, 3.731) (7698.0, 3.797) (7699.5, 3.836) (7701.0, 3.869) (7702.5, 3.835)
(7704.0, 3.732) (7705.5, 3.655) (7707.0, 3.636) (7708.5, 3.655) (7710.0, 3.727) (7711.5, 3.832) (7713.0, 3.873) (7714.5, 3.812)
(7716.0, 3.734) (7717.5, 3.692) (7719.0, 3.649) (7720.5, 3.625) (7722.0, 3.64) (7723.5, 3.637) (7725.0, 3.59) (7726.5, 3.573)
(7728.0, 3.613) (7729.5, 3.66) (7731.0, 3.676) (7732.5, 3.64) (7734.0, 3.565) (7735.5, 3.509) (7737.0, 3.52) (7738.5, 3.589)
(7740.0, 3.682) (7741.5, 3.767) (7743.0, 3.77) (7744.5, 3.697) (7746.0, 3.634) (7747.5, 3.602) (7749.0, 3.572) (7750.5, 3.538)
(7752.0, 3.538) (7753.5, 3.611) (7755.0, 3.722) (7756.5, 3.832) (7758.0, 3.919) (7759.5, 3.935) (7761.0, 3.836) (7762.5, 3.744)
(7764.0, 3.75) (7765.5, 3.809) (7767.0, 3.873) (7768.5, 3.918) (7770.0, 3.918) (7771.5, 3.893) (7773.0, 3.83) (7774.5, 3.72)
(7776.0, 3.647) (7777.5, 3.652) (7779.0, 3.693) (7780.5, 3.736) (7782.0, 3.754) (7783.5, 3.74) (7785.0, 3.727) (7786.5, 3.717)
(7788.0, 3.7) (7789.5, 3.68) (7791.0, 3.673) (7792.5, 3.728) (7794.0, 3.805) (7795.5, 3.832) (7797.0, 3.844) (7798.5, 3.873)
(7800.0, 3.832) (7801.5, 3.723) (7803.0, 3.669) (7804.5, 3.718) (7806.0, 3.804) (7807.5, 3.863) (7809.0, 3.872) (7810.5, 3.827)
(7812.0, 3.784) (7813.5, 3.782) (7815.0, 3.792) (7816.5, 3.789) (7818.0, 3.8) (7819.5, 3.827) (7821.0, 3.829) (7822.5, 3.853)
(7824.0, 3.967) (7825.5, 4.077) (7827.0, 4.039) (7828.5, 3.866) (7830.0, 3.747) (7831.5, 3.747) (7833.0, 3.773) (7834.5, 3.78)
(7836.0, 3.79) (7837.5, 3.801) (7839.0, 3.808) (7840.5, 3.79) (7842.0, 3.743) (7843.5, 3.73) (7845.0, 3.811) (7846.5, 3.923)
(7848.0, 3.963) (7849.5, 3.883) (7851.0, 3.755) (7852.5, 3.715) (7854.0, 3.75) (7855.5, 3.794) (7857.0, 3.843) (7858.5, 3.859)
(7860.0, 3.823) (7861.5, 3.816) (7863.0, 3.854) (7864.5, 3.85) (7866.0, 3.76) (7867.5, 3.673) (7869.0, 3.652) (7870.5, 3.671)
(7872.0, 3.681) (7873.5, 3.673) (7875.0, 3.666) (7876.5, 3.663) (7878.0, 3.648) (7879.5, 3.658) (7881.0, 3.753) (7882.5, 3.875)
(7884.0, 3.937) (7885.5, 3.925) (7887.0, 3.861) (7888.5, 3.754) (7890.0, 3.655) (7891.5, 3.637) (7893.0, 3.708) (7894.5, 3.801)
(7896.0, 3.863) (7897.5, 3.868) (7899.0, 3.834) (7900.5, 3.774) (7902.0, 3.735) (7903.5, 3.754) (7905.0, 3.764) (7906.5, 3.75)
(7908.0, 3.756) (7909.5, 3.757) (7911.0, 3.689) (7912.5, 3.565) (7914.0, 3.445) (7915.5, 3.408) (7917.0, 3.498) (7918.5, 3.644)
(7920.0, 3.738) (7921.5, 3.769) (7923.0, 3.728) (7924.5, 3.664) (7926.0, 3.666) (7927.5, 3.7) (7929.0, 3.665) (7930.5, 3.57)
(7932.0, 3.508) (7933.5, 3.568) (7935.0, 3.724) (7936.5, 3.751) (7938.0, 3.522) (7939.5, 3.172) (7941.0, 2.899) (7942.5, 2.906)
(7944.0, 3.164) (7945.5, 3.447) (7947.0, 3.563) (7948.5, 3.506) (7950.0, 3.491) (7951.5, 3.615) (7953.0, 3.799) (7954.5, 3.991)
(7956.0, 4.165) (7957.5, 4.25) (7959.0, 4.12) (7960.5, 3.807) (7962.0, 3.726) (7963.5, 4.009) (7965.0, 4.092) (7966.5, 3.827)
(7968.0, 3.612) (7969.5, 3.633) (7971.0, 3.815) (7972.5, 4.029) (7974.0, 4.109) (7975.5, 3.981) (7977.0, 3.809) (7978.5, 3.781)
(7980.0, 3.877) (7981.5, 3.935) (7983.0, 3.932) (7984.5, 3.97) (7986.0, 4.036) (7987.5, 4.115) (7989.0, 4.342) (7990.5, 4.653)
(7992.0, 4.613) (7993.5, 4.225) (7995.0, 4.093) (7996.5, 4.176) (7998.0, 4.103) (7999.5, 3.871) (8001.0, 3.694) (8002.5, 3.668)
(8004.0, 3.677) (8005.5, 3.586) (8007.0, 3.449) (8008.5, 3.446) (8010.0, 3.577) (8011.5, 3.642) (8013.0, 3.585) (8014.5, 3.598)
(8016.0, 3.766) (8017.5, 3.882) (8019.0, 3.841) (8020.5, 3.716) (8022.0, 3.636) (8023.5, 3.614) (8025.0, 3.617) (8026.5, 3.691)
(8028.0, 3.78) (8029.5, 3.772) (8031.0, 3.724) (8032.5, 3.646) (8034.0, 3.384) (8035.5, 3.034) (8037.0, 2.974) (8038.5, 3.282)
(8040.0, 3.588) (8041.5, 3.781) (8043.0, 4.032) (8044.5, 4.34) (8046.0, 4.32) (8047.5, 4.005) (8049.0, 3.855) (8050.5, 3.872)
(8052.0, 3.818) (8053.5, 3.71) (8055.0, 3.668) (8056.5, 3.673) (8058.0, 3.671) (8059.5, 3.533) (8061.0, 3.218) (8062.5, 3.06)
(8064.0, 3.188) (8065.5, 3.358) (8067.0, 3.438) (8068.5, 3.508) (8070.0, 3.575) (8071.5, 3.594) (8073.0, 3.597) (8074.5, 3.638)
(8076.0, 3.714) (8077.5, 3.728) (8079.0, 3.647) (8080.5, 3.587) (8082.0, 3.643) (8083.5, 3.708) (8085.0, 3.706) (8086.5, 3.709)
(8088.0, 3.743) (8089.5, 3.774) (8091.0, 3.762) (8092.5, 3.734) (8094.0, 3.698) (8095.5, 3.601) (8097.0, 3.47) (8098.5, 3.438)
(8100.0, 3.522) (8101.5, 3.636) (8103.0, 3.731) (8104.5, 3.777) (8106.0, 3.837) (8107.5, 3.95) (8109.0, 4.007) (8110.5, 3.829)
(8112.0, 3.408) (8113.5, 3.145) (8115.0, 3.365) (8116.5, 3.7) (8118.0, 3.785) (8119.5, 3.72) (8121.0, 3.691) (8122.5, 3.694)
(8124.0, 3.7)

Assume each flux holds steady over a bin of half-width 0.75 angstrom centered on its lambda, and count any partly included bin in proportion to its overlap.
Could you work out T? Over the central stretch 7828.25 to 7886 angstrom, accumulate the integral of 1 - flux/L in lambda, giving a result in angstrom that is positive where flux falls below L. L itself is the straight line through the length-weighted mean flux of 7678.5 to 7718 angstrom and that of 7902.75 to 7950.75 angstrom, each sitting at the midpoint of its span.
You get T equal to -2.7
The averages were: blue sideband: 3.73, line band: 3.78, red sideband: 3.55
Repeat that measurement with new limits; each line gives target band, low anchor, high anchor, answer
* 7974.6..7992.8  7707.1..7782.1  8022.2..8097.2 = -2.2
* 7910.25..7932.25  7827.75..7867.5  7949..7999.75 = 1.6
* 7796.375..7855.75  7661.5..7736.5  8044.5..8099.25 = -2.1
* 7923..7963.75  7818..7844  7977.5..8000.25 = 4.1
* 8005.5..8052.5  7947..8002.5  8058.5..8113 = 1.3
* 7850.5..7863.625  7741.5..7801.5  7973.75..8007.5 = 0.1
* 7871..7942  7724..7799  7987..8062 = 1.4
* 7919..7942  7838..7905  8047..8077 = 0.9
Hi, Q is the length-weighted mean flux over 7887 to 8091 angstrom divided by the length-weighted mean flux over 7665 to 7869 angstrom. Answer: 0.99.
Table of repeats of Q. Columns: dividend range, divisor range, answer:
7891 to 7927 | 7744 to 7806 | 0.99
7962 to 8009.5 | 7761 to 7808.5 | 1.04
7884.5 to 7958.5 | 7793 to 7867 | 0.96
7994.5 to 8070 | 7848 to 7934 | 0.98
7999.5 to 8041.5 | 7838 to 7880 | 0.95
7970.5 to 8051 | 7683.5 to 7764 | 1.04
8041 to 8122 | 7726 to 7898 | 0.98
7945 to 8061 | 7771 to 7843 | 1.00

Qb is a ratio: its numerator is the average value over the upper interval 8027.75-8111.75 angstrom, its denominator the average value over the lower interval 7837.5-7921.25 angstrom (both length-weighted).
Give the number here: 0.97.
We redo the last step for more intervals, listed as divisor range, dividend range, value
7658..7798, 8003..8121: 0.98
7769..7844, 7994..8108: 0.97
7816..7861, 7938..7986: 0.98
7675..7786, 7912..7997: 1.02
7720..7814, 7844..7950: 0.99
